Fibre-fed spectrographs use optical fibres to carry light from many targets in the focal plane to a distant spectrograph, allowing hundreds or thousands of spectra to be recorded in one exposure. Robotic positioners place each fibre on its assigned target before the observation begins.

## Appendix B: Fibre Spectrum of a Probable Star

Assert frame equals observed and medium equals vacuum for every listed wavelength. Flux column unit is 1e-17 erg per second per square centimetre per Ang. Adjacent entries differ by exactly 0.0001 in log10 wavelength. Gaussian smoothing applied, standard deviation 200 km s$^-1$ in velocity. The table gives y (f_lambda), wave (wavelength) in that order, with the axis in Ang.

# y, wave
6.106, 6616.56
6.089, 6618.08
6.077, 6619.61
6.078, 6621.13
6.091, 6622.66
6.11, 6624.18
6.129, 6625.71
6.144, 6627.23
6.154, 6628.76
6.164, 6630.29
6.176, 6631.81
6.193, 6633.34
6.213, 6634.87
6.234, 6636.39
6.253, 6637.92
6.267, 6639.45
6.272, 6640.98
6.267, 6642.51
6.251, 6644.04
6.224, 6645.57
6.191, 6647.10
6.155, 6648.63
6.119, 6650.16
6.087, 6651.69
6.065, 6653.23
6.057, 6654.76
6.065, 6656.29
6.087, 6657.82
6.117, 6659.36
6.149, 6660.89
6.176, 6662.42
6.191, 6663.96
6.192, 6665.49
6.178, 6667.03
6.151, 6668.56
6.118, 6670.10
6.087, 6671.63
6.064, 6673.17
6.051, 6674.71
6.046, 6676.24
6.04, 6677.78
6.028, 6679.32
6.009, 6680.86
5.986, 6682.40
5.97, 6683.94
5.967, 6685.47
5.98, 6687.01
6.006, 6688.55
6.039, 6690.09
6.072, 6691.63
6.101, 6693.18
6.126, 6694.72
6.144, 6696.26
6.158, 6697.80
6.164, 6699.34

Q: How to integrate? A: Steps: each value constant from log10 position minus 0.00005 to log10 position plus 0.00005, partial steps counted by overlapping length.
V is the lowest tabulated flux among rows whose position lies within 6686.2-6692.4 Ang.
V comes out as 5.98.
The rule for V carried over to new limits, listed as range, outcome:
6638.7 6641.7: 6.267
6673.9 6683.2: 5.986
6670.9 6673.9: 6.064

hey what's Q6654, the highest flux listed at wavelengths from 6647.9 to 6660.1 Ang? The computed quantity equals 6.155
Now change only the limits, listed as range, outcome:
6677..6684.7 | 6.04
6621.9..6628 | 6.144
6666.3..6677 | 6.178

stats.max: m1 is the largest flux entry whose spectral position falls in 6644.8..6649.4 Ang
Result 6.224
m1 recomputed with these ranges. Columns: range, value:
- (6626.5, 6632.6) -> 6.176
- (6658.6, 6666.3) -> 6.192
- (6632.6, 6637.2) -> 6.234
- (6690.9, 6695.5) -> 6.126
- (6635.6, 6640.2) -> 6.267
